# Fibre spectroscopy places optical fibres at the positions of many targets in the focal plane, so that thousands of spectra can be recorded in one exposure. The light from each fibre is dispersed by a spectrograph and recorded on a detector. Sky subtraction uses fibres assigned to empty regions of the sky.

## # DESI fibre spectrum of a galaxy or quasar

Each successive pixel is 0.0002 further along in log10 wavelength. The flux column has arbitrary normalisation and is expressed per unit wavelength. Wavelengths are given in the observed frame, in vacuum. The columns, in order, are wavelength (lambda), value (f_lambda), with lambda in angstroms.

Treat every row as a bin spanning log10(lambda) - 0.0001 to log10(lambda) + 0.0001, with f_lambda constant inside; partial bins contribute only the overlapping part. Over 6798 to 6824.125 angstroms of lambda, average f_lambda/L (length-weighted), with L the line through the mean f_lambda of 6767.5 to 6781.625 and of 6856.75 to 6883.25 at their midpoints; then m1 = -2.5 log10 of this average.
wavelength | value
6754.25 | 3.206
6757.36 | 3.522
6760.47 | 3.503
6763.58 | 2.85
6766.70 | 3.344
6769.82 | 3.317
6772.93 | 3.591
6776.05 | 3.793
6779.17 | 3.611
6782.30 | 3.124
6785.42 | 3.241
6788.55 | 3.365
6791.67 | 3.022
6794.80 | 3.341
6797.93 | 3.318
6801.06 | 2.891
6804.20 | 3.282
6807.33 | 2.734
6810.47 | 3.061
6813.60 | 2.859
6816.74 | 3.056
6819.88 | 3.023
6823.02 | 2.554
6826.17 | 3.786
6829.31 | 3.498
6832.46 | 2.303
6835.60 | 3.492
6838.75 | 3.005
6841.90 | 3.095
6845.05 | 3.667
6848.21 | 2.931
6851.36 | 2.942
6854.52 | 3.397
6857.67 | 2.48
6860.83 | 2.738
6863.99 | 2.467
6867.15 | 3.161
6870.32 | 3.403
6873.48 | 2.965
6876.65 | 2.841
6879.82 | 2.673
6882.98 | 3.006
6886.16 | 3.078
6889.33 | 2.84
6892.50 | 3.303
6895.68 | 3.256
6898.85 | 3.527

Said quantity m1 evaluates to 0.111 mag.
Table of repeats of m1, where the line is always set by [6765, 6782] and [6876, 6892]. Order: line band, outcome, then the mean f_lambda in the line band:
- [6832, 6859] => 0.017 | 3.07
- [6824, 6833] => -0.015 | 3.25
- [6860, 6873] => 0.019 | 2.96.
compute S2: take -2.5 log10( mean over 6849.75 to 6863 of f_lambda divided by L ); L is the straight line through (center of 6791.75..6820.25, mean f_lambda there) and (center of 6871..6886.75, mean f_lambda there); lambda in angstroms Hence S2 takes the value 0.04 mag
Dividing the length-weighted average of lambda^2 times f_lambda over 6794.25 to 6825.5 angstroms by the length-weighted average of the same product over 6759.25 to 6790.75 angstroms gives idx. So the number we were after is 0.91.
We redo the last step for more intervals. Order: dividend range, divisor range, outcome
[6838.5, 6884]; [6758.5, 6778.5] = 0.90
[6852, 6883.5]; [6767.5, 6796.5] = 0.88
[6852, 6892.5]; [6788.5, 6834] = 0.98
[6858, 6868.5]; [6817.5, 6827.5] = 0.90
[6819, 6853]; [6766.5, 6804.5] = 0.95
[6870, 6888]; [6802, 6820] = 1.01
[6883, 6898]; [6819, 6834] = 1.05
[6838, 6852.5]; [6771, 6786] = 0.92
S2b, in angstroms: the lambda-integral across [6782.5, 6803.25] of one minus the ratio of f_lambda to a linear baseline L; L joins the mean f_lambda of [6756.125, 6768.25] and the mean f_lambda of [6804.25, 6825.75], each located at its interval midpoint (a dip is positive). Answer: -0.6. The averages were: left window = 3.3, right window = 2.96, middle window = 3.19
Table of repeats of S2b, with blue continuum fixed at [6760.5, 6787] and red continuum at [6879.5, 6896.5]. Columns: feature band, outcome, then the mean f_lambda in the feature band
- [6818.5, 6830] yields 0.1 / 3.2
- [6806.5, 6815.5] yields 1.0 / 2.9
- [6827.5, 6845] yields 0.3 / 3.14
